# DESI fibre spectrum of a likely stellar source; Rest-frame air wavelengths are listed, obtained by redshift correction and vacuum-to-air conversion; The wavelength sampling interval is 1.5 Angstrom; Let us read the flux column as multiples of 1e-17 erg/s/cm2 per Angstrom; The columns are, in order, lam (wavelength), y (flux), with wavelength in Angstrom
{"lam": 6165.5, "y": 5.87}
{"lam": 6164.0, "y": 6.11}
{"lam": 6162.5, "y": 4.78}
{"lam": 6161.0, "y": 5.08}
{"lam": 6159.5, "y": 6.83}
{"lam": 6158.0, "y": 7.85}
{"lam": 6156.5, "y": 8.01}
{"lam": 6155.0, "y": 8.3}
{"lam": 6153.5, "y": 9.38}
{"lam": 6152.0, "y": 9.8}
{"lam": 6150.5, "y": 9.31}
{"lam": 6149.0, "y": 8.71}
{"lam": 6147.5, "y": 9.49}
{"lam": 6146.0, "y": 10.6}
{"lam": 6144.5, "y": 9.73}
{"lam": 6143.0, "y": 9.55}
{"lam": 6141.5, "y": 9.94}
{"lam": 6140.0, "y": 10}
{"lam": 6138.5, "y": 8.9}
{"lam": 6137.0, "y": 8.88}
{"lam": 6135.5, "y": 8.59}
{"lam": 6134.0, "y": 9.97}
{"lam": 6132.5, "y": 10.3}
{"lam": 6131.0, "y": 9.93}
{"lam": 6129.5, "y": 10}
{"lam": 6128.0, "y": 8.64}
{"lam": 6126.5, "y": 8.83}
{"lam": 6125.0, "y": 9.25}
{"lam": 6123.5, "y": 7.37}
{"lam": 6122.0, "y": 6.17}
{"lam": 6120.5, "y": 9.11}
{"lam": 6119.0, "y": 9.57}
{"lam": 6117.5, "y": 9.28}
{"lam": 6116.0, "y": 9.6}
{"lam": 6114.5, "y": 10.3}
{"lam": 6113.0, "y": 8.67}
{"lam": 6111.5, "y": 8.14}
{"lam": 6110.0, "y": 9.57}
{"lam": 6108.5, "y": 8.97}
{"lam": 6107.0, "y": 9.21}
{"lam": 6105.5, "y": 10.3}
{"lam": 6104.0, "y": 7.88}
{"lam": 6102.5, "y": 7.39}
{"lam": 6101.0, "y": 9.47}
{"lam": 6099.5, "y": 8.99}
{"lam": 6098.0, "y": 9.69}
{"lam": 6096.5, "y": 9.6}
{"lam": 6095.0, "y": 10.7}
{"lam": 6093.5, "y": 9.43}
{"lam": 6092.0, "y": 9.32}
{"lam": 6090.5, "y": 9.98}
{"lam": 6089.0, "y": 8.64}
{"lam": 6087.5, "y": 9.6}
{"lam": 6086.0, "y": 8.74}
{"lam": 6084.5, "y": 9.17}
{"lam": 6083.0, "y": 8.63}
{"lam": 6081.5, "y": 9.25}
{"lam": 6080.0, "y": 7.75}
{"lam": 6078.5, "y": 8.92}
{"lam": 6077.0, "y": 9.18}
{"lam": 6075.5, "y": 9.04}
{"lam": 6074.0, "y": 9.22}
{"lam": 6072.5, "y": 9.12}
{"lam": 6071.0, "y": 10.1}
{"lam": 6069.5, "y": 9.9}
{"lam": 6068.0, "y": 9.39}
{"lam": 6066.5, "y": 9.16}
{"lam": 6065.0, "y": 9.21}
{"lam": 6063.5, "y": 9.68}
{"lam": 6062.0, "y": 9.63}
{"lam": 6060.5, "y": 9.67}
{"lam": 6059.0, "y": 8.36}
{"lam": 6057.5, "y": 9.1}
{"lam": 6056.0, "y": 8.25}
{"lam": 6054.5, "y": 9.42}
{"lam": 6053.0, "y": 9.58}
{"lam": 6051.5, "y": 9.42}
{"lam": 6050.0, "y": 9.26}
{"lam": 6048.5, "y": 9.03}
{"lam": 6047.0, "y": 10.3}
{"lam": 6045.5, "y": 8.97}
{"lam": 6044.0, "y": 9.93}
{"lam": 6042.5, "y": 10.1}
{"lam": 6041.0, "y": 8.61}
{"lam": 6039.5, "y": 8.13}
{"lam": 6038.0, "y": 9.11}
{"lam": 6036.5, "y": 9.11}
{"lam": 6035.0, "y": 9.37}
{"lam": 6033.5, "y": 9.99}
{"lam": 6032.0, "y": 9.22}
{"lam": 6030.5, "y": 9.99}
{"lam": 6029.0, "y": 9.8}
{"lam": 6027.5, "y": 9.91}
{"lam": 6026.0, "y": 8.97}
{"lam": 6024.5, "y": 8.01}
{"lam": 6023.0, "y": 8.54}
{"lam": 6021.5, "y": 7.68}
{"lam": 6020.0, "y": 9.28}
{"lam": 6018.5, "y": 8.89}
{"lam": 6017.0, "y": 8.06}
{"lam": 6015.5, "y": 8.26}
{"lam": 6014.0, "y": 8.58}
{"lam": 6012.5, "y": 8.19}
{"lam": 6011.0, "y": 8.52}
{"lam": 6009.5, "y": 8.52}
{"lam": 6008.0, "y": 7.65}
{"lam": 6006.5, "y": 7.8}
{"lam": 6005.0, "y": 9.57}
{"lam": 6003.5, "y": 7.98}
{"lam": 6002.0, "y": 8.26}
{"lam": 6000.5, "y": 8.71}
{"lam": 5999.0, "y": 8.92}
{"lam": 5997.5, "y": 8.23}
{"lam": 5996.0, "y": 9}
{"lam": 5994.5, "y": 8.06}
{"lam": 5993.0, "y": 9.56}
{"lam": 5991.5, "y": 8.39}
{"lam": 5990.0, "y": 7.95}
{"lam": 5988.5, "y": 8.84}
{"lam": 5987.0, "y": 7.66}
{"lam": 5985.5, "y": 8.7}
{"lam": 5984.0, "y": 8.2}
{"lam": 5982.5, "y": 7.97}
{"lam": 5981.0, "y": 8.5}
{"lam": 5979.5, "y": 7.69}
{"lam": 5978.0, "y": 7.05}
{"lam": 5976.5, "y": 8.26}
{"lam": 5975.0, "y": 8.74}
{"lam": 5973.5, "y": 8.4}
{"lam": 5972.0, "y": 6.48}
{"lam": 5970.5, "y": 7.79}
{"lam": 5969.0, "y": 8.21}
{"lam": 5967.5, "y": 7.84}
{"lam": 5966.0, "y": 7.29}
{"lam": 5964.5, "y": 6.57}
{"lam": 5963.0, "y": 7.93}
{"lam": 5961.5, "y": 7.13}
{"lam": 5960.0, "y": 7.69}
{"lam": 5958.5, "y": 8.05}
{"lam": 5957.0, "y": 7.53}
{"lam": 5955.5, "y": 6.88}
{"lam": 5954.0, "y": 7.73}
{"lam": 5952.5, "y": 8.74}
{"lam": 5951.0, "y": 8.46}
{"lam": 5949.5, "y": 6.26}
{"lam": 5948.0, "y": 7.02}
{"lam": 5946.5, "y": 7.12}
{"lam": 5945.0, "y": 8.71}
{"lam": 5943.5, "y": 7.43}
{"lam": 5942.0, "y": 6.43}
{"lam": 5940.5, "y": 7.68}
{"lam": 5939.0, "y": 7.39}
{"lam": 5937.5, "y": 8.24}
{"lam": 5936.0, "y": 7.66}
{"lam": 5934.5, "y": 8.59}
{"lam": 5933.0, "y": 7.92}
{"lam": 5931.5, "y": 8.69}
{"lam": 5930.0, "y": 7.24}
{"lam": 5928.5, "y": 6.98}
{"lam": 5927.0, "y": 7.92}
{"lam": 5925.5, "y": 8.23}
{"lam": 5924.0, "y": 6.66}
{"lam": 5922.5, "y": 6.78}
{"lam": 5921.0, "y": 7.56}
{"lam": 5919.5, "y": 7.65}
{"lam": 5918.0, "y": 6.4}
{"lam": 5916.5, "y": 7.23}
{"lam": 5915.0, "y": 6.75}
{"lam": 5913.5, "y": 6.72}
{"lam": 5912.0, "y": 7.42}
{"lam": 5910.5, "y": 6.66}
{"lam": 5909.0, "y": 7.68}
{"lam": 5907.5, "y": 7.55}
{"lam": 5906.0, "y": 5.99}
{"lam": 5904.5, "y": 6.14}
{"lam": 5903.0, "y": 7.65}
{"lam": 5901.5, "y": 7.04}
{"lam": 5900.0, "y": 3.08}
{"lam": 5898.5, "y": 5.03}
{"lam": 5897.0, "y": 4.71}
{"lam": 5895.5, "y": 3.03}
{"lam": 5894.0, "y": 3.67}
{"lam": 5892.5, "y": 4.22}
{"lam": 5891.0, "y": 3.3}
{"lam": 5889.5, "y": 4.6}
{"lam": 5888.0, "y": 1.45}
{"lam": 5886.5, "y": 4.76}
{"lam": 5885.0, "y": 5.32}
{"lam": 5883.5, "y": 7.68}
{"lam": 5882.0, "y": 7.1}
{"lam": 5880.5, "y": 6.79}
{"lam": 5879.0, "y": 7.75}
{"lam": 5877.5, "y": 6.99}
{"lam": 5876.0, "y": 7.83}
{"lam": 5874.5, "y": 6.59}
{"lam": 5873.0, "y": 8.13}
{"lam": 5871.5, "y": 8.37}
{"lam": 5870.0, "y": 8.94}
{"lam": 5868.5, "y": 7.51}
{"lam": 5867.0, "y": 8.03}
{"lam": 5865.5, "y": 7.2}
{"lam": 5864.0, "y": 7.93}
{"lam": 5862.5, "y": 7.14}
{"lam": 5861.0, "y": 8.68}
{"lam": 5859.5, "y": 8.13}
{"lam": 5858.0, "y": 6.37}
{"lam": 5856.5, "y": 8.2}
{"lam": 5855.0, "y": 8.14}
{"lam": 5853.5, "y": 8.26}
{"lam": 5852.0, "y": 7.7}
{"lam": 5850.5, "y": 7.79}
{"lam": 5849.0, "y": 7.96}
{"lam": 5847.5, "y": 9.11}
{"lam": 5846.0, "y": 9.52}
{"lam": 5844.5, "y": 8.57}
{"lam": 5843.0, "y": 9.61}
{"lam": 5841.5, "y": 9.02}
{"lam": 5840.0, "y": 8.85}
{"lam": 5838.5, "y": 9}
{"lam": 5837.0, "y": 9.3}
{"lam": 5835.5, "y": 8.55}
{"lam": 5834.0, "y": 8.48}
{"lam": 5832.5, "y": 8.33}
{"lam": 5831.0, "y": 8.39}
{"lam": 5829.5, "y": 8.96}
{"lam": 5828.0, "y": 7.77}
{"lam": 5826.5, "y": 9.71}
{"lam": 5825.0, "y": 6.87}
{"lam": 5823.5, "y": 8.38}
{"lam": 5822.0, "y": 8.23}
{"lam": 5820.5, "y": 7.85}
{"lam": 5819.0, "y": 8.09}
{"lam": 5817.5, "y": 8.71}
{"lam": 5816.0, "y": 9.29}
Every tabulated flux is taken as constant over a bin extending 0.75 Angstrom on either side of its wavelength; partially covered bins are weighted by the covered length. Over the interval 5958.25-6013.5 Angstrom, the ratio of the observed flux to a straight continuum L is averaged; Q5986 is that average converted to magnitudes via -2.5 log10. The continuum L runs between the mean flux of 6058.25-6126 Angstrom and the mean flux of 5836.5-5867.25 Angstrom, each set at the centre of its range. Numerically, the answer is 0.08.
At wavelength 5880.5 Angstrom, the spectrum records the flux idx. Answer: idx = 6.79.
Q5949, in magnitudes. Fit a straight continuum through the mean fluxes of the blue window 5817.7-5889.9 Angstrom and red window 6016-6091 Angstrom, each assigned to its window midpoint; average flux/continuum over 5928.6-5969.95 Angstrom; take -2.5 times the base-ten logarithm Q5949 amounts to 0.11 mag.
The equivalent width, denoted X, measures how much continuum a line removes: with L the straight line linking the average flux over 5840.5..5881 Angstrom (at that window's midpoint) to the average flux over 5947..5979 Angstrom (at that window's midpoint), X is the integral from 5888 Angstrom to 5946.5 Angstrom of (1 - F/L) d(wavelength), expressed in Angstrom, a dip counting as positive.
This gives 9.0 Angstrom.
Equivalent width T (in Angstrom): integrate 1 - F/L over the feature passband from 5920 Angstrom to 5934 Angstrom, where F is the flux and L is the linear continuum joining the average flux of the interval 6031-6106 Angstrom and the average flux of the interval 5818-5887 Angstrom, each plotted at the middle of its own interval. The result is 1.4 Angstrom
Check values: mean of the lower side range 8.01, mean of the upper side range 9.24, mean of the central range 7.57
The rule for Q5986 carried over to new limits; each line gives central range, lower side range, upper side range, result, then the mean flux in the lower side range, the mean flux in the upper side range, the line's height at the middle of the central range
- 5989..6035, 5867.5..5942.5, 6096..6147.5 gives -0.10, 6.64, 9.19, 7.9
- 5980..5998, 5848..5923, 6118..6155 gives -0.09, 6.68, 9.23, 7.73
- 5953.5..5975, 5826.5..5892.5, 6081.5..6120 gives 0.10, 7.62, 9.23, 8.32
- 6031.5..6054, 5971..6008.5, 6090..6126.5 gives -0.09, 8.26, 9.07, 8.62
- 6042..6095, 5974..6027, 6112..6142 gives -0.06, 8.38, 9.15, 8.8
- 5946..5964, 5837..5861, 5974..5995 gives 0.10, 8.45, 8.26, 8.3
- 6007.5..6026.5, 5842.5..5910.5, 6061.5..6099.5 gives 0.02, 6.82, 9.31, 8.54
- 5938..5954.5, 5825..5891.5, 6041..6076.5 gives 0.12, 7.68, 9.37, 8.42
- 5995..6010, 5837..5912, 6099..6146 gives -0.05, 6.98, 9.14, 8.09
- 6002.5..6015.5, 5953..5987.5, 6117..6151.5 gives -0.03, 7.76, 9.23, 8.11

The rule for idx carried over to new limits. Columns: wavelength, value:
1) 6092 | 9.32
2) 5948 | 7.02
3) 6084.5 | 9.17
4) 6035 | 9.37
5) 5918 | 6.4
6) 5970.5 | 7.79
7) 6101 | 9.47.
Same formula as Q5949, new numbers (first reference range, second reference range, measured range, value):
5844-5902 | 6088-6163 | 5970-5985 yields -0.037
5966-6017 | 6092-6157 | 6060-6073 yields -0.090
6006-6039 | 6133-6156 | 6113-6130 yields 0.047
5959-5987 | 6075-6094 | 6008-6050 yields -0.069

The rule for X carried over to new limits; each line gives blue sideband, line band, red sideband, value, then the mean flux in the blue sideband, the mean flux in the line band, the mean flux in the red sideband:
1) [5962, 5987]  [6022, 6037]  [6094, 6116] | -1.5 Angstrom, 7.84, 9.27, 9.22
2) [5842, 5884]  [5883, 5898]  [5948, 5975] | 6.9 Angstrom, 7.94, 4.23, 7.6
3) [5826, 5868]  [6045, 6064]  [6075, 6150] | -0.6 Angstrom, 8.37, 9.28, 9.18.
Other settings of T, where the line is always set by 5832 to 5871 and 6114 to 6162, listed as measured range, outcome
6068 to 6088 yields -0.7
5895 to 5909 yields 4.5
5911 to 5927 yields 2.5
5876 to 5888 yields 2.9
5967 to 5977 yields 0.7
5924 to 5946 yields 2.0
